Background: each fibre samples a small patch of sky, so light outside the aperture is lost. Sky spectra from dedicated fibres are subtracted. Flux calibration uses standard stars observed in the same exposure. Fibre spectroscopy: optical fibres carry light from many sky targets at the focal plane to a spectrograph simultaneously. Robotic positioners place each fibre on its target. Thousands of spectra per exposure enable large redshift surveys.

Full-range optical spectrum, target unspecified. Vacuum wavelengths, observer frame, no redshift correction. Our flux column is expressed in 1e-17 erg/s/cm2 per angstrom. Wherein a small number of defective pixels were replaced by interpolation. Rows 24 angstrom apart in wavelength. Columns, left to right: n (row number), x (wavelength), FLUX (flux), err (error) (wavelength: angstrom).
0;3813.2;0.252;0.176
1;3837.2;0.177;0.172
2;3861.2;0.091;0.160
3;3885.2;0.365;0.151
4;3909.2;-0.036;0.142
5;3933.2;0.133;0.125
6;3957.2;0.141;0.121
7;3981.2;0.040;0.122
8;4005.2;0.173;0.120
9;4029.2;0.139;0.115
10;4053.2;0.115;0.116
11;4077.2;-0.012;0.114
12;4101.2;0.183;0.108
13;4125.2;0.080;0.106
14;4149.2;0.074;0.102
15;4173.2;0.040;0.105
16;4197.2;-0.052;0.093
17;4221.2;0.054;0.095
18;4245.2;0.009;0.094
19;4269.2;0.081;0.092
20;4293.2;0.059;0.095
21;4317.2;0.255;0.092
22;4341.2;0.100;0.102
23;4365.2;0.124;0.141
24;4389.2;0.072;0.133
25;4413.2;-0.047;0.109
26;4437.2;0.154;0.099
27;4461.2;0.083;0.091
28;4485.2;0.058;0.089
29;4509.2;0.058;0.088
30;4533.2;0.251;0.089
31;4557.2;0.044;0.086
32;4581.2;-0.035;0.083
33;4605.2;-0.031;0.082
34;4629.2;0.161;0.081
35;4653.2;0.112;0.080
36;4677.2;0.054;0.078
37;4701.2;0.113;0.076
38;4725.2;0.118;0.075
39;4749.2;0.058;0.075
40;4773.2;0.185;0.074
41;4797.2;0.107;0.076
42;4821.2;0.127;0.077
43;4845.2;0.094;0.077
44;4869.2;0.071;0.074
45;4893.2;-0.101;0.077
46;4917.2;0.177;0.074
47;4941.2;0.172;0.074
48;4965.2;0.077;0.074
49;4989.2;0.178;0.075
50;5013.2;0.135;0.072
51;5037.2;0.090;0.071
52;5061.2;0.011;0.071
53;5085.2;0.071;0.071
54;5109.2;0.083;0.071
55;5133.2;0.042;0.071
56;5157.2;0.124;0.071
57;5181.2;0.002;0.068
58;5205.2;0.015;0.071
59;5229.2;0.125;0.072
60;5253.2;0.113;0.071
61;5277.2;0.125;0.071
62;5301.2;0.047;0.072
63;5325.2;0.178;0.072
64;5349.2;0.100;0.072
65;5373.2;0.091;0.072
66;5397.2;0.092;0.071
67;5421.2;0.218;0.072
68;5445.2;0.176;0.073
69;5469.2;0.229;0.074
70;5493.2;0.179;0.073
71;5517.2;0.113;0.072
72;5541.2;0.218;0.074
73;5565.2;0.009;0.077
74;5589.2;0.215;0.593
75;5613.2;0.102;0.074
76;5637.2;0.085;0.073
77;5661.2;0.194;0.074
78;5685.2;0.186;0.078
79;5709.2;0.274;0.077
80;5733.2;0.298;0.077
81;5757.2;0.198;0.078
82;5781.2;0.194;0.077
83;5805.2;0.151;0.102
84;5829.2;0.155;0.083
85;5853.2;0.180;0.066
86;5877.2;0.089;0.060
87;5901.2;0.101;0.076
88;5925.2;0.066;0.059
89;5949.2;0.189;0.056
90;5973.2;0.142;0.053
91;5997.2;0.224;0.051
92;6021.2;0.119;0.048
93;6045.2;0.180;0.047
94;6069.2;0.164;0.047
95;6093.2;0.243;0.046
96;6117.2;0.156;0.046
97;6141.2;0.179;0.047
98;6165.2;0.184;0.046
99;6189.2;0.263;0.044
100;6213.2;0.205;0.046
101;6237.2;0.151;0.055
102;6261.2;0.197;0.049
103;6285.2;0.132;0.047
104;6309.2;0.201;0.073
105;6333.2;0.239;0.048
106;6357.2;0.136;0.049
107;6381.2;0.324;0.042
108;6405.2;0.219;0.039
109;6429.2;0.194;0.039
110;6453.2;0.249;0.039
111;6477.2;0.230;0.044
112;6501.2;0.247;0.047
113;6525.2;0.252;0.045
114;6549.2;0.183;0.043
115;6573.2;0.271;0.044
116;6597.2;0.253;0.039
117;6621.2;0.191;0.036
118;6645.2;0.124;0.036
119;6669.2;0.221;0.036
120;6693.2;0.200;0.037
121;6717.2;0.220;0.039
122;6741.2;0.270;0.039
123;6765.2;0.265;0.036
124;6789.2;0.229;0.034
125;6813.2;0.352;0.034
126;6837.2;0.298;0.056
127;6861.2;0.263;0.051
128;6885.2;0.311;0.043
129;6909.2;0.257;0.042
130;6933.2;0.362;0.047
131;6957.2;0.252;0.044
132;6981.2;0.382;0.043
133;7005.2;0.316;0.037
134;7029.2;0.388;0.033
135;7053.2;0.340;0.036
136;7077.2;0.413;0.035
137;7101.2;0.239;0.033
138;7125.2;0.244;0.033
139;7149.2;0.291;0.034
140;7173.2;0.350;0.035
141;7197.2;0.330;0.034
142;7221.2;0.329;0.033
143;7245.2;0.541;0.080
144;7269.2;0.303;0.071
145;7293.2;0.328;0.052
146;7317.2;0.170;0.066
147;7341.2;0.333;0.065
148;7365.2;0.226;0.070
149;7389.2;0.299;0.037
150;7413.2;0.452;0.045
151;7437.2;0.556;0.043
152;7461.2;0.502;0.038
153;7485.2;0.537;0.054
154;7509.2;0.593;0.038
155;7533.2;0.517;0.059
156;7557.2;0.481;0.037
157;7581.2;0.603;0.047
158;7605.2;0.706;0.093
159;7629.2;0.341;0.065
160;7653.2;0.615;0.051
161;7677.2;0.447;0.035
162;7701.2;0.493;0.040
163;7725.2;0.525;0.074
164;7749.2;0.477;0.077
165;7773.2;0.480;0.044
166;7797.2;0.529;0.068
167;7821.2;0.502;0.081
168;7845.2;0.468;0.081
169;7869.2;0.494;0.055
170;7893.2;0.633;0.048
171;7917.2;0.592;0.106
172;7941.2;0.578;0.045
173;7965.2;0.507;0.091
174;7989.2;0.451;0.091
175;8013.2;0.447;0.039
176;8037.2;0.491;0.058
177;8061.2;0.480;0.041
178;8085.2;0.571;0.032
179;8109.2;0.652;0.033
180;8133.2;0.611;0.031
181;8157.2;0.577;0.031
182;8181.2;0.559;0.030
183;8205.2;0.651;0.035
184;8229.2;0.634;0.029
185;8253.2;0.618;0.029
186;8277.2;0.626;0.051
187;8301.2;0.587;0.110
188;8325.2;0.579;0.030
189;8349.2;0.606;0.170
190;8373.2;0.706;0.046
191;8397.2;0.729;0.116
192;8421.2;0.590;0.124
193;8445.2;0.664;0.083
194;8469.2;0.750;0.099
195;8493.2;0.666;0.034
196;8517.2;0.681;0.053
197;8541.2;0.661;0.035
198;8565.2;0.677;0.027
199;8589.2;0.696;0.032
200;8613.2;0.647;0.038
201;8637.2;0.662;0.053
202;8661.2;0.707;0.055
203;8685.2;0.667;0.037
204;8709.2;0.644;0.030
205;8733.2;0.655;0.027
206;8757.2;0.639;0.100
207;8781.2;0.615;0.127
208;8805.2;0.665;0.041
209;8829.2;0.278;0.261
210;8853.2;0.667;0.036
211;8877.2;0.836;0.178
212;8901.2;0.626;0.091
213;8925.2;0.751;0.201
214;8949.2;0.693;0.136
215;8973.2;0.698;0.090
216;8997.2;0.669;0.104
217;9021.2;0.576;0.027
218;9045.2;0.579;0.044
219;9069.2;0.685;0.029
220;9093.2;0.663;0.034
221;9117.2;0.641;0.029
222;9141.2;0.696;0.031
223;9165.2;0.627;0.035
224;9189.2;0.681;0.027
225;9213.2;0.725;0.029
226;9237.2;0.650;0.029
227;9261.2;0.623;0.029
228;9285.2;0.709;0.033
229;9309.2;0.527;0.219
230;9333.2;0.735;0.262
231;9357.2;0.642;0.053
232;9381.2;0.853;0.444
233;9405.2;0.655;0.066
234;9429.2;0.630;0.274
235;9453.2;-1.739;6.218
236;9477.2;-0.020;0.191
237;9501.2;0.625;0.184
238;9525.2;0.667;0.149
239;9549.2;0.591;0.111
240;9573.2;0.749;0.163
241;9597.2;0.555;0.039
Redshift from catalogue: 0.86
